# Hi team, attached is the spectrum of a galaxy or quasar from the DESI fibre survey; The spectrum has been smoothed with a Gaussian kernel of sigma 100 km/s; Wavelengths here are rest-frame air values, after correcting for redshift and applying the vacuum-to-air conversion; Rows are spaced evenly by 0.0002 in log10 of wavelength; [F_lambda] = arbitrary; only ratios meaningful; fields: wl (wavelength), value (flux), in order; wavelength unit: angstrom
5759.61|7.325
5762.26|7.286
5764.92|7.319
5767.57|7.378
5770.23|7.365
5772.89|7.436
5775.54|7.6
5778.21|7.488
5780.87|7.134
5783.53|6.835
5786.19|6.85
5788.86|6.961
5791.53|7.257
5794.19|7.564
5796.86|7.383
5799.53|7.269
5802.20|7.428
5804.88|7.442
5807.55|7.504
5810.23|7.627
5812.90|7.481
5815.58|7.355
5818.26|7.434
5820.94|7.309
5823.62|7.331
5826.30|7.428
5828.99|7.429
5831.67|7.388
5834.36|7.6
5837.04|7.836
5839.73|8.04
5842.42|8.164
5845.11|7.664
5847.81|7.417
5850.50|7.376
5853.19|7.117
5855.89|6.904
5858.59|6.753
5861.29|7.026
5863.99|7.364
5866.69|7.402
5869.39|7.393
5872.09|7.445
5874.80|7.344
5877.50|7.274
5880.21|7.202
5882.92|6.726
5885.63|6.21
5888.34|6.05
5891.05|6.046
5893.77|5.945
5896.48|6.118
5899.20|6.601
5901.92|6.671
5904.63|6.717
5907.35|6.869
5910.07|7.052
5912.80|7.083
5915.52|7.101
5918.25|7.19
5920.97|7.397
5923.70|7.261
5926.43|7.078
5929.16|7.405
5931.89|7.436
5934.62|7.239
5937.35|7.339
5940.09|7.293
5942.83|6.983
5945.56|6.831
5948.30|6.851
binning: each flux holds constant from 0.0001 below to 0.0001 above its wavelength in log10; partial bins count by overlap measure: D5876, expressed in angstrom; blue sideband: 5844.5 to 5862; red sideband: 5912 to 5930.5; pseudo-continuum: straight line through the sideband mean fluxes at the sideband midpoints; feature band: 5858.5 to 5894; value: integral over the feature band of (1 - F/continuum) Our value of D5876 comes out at 1.4 angstrom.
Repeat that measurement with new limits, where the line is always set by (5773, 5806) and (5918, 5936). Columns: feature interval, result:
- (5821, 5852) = -1.3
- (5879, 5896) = 2.2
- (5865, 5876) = -0.2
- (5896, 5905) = 0.9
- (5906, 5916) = 0.4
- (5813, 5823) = -0.1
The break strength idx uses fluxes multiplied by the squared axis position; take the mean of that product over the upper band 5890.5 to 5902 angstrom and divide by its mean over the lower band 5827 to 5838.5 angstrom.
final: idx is 0.84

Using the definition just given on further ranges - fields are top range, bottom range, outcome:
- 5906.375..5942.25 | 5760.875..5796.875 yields 1.04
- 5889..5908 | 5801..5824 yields 0.89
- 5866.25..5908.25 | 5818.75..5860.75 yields 0.92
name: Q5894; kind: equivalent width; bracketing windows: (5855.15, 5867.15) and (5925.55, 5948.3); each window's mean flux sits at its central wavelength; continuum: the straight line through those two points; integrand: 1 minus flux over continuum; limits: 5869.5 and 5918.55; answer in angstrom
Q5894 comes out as 2.5 angstrom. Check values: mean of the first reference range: 7.07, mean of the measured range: 6.76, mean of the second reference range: 7.18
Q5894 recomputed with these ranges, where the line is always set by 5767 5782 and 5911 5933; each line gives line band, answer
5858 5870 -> 0.2 angstrom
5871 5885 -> 0.3 angstrom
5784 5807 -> 0.4 angstrom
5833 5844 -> -0.9 angstrom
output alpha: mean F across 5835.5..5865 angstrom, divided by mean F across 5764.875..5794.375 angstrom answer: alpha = 1.02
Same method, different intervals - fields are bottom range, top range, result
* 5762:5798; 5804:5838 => 1.03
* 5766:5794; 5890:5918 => 0.92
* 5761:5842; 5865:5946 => 0.94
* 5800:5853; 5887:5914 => 0.87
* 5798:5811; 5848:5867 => 0.96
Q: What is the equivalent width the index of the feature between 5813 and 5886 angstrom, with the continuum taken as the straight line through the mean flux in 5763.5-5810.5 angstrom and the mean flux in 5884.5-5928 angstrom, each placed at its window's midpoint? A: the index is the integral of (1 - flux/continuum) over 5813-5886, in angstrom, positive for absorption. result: -3.6 angstrom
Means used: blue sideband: 7.32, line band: 7.35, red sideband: 6.72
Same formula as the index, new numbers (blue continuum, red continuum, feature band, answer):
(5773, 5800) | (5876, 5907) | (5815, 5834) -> -1.1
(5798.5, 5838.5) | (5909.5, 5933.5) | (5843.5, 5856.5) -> 0.1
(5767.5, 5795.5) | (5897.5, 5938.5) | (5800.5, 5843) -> -2.0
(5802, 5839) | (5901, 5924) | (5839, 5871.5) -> -0.3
